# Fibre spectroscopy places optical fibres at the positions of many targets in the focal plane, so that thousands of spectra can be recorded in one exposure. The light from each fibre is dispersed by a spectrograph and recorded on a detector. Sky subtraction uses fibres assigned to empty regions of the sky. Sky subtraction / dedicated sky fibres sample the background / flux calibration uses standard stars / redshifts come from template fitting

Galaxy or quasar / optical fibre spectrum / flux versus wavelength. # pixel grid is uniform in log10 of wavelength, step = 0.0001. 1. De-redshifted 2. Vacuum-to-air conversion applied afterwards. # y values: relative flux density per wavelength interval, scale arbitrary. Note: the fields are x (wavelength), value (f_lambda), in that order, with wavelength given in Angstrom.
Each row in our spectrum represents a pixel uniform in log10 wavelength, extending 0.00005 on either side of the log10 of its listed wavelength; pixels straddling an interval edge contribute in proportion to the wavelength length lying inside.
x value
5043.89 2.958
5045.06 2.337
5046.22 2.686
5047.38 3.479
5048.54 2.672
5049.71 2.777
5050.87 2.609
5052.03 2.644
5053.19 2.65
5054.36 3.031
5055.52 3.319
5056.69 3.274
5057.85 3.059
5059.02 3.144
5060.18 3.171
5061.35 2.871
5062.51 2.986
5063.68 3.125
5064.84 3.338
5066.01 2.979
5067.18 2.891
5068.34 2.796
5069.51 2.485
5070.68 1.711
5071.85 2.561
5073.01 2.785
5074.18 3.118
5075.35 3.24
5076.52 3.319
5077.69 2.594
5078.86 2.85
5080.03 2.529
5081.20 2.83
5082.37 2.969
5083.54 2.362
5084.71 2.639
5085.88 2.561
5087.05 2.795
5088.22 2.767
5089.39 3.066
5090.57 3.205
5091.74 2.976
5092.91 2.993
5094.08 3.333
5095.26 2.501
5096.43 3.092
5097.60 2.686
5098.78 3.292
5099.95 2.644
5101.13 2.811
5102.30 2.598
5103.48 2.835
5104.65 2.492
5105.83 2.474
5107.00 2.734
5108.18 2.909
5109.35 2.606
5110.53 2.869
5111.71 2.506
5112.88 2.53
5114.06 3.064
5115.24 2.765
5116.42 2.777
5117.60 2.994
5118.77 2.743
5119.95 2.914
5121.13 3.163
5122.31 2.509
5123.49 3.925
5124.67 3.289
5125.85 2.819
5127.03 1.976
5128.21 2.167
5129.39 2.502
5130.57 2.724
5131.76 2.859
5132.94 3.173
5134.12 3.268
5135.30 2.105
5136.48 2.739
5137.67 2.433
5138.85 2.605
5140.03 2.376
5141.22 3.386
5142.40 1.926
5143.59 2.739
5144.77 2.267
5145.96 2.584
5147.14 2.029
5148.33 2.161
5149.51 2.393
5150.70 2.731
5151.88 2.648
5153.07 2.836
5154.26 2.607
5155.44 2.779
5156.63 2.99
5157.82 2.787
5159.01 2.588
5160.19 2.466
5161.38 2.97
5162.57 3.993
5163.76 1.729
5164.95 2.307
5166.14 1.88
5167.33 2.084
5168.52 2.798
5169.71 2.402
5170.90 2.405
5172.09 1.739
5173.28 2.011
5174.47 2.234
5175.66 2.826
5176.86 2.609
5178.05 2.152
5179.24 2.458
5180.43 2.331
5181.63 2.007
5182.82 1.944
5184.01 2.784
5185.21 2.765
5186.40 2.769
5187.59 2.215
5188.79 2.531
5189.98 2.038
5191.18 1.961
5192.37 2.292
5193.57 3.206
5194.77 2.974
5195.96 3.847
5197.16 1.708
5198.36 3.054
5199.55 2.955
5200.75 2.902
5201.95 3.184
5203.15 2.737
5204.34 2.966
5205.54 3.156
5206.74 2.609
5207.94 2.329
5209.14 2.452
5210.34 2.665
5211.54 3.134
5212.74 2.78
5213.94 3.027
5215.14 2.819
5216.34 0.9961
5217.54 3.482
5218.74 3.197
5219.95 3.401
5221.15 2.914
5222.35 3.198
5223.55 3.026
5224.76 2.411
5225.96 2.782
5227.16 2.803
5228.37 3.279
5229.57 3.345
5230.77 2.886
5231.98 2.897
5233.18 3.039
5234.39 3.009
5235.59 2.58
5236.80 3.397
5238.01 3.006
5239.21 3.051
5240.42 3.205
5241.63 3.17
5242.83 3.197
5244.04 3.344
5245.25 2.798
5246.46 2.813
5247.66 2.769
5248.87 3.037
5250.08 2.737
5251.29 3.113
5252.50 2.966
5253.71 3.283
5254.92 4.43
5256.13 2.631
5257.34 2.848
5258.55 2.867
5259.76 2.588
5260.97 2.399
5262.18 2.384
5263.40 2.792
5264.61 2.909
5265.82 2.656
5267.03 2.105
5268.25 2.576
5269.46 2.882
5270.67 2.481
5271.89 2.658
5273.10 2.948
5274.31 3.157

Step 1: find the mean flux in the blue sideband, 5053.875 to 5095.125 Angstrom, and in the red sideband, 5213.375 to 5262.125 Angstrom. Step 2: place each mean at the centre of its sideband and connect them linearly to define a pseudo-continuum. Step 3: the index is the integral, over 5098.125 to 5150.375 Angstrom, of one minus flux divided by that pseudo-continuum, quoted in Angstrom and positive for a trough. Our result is 3.97 Angstrom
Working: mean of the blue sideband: 2.9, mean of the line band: 2.7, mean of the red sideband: 2.96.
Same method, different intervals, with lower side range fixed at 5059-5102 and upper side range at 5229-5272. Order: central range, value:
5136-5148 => 1.6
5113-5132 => 0.4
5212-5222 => 0.2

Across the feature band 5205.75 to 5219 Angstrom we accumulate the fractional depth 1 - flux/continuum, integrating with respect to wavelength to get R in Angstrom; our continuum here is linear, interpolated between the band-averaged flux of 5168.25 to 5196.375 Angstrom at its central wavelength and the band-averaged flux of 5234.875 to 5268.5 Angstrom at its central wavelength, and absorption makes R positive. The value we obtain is -0.1 Angstrom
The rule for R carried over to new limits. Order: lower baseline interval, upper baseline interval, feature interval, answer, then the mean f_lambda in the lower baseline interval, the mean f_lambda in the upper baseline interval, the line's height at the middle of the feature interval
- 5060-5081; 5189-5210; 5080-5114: 0.4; 2.85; 2.72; 2.82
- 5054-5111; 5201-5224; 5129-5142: 0.5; 2.86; 2.85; 2.85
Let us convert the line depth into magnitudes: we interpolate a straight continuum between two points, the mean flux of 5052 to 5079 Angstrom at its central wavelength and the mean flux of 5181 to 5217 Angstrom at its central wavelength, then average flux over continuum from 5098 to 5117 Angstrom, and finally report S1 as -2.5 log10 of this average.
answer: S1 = 0.03 mag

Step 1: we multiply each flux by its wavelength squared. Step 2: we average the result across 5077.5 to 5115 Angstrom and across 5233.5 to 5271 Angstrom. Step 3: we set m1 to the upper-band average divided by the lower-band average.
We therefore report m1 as 1.11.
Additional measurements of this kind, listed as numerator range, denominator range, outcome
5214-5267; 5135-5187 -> 1.22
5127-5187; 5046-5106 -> 0.91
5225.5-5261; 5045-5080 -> 1.12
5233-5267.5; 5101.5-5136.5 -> 1.12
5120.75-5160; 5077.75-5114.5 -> 0.97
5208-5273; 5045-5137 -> 1.08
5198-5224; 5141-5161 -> 1.14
